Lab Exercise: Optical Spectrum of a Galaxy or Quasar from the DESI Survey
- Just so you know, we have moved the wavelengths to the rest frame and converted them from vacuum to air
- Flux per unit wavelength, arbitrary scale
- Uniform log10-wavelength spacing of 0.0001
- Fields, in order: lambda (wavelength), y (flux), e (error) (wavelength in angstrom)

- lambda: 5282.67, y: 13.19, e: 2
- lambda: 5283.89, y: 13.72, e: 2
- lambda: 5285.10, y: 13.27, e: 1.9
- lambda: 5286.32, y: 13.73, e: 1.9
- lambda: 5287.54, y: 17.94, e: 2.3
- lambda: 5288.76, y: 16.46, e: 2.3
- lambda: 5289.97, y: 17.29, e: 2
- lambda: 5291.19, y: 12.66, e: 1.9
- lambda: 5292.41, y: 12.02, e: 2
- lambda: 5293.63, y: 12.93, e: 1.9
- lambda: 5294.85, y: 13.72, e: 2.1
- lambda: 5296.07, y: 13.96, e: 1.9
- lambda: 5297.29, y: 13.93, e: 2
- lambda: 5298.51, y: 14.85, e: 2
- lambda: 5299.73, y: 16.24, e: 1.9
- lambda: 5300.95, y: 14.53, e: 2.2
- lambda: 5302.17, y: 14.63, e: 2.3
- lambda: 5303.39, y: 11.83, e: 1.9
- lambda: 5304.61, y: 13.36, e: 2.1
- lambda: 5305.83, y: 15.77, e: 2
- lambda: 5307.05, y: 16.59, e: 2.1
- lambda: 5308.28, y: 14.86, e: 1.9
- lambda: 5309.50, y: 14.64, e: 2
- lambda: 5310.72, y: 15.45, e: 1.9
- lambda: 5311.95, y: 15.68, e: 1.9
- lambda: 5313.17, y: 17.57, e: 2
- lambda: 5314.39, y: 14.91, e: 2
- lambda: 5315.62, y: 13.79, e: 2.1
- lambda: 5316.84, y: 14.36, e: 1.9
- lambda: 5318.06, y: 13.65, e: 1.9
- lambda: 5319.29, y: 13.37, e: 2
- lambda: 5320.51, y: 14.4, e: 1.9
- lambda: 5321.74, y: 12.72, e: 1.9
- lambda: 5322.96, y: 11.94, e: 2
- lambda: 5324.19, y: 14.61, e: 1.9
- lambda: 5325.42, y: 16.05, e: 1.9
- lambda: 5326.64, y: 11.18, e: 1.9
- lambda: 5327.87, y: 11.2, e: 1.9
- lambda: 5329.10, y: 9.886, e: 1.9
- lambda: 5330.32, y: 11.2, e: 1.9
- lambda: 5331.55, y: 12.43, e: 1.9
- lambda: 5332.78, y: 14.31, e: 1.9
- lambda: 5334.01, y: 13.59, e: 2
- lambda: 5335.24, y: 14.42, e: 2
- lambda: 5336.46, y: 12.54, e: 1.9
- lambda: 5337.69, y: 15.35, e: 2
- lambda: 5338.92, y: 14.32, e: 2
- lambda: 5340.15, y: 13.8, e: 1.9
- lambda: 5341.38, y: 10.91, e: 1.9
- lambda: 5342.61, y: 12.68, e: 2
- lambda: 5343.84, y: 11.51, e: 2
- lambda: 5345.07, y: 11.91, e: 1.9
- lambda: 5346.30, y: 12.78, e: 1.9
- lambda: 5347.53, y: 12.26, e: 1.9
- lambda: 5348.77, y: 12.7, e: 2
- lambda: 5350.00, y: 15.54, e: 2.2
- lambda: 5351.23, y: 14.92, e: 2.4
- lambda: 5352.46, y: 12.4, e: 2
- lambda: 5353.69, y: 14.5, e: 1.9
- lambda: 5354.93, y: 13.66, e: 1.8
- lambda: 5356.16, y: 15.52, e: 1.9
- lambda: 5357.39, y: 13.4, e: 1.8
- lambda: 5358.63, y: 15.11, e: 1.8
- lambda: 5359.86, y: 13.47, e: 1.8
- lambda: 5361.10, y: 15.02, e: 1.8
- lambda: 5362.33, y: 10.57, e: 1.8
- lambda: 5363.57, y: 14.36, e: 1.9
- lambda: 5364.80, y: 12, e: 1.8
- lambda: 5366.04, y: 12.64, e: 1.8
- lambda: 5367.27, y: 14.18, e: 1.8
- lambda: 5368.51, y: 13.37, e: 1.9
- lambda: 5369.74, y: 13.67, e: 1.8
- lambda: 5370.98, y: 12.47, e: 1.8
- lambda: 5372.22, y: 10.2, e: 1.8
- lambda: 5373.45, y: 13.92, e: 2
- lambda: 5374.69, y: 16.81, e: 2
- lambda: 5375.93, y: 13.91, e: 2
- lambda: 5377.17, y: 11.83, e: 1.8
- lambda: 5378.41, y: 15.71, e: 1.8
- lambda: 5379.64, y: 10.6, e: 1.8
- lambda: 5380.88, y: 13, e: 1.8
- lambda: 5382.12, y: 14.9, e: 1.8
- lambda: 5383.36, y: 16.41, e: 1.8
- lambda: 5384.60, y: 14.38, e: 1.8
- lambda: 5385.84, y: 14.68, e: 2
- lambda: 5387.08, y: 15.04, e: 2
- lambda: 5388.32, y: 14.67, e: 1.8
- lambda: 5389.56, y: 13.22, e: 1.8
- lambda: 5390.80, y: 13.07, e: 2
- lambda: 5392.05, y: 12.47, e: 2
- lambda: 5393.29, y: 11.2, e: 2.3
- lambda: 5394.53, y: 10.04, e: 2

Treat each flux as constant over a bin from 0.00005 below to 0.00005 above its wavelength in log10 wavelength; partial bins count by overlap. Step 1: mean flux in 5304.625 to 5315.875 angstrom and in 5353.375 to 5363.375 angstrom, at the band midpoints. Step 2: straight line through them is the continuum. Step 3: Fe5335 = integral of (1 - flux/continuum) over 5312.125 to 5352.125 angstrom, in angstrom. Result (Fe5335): 3.7 angstrom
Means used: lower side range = 15.4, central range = 13.4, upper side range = 13.9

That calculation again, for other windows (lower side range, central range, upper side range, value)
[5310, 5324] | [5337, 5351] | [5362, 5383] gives 0.72 angstrom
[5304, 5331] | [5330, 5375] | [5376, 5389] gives 2.20 angstrom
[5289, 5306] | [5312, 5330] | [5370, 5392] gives 0.59 angstrom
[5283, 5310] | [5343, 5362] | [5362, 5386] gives 0.24 angstrom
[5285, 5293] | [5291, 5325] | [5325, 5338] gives -0.84 angstrom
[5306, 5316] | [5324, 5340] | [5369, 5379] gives 1.82 angstrom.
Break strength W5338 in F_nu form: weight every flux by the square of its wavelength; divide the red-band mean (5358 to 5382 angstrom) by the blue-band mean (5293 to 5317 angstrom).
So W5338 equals 0.9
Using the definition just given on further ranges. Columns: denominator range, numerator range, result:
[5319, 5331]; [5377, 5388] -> 1.15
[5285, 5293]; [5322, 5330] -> 0.85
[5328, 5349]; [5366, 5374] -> 1.03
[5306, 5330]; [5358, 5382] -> 0.97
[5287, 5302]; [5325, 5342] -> 0.89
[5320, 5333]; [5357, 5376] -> 1.08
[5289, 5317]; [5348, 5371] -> 0.96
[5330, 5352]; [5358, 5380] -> 1.02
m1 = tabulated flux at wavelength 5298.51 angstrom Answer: 14.85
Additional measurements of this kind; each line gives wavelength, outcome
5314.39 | 14.91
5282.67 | 13.19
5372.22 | 10.2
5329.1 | 9.886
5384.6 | 14.38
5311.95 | 15.68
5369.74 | 13.67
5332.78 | 14.31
